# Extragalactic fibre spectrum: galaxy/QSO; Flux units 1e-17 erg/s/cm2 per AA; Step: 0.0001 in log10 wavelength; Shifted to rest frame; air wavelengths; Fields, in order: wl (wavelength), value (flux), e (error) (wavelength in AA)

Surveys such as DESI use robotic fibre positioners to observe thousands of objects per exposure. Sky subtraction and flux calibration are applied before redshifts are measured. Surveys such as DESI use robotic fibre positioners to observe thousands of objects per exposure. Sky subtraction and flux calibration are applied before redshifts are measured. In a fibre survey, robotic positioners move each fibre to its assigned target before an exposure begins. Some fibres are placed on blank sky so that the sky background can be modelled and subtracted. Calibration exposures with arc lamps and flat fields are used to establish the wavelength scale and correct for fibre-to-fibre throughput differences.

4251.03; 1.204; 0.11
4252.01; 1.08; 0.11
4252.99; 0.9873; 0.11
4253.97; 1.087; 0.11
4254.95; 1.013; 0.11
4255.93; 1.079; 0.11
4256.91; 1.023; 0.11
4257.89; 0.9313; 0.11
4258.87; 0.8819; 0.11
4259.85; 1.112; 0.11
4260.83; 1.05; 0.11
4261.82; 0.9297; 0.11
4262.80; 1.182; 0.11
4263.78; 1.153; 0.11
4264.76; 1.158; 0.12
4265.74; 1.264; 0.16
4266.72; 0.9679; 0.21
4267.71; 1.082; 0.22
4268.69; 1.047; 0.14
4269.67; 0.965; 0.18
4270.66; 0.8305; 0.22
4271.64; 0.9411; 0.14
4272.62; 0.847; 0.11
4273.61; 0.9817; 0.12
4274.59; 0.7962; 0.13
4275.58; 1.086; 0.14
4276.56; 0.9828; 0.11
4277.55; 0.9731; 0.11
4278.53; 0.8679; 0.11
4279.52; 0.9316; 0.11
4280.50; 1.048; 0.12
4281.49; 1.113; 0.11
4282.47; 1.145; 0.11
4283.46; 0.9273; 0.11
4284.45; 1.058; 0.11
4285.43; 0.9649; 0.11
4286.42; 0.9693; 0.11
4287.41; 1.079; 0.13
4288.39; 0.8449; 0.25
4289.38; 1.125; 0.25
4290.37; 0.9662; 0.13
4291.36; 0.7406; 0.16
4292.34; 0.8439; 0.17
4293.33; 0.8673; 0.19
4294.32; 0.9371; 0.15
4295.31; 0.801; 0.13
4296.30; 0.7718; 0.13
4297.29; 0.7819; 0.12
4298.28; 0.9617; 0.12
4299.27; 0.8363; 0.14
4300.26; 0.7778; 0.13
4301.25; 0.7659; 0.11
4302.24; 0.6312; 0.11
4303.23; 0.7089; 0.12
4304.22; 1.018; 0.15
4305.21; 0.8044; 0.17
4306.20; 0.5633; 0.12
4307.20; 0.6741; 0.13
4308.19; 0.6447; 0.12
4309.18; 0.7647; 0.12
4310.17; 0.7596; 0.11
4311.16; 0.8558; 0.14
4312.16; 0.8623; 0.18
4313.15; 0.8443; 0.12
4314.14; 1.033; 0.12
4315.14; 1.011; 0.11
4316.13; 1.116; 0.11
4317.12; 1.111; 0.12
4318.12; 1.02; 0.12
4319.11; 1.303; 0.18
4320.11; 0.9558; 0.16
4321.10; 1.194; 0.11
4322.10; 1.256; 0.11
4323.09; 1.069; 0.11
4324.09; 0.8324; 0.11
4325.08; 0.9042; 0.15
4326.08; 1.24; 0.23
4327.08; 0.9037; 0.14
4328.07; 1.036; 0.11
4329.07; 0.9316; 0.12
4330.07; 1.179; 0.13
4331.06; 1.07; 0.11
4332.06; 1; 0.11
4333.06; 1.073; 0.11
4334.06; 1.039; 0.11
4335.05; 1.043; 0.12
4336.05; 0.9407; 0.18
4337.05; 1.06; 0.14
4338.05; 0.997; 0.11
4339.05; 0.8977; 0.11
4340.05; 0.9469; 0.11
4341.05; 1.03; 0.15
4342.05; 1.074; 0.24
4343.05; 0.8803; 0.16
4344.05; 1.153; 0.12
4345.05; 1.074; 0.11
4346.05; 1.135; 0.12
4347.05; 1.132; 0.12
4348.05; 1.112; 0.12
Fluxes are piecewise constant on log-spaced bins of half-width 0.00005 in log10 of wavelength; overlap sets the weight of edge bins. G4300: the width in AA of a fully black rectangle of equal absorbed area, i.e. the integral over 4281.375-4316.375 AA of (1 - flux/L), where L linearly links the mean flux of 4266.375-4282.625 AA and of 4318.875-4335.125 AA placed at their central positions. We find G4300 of 4.79 AA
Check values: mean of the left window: 0.973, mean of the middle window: 0.873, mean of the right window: 1.06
